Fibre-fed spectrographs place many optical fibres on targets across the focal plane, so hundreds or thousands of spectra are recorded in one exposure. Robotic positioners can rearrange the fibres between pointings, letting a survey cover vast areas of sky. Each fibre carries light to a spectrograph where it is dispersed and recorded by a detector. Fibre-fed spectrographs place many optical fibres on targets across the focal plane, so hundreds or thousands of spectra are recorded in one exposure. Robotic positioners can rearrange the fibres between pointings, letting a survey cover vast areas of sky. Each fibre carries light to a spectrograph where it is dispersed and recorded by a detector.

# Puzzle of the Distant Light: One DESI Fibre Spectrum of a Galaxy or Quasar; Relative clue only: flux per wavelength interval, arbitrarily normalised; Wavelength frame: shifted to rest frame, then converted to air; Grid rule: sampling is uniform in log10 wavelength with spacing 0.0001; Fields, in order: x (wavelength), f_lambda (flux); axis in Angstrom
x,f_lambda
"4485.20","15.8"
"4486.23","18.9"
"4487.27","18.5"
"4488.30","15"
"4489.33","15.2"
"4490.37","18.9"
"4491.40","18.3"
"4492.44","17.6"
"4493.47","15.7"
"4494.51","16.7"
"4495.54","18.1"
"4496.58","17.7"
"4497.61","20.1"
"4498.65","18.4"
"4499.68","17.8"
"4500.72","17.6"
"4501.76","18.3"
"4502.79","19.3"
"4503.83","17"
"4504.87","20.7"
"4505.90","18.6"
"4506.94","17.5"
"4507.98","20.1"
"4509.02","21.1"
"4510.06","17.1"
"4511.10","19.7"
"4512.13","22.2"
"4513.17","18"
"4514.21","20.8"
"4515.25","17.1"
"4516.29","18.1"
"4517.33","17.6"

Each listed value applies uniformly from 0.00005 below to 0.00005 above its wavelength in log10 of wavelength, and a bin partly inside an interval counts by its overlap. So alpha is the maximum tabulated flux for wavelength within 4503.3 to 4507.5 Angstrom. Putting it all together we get 20.7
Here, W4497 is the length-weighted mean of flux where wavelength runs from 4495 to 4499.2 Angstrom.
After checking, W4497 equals 18.6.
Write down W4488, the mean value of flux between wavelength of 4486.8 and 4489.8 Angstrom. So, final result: 16.3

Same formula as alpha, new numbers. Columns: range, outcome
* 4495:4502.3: 20.1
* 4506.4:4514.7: 22.2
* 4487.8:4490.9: 18.9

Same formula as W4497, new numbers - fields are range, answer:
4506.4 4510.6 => 18.9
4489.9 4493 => 18.2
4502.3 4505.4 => 19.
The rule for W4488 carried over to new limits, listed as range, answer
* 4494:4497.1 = 17.5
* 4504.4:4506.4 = 19.7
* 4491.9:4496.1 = 17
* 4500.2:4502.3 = 18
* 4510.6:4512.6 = 21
